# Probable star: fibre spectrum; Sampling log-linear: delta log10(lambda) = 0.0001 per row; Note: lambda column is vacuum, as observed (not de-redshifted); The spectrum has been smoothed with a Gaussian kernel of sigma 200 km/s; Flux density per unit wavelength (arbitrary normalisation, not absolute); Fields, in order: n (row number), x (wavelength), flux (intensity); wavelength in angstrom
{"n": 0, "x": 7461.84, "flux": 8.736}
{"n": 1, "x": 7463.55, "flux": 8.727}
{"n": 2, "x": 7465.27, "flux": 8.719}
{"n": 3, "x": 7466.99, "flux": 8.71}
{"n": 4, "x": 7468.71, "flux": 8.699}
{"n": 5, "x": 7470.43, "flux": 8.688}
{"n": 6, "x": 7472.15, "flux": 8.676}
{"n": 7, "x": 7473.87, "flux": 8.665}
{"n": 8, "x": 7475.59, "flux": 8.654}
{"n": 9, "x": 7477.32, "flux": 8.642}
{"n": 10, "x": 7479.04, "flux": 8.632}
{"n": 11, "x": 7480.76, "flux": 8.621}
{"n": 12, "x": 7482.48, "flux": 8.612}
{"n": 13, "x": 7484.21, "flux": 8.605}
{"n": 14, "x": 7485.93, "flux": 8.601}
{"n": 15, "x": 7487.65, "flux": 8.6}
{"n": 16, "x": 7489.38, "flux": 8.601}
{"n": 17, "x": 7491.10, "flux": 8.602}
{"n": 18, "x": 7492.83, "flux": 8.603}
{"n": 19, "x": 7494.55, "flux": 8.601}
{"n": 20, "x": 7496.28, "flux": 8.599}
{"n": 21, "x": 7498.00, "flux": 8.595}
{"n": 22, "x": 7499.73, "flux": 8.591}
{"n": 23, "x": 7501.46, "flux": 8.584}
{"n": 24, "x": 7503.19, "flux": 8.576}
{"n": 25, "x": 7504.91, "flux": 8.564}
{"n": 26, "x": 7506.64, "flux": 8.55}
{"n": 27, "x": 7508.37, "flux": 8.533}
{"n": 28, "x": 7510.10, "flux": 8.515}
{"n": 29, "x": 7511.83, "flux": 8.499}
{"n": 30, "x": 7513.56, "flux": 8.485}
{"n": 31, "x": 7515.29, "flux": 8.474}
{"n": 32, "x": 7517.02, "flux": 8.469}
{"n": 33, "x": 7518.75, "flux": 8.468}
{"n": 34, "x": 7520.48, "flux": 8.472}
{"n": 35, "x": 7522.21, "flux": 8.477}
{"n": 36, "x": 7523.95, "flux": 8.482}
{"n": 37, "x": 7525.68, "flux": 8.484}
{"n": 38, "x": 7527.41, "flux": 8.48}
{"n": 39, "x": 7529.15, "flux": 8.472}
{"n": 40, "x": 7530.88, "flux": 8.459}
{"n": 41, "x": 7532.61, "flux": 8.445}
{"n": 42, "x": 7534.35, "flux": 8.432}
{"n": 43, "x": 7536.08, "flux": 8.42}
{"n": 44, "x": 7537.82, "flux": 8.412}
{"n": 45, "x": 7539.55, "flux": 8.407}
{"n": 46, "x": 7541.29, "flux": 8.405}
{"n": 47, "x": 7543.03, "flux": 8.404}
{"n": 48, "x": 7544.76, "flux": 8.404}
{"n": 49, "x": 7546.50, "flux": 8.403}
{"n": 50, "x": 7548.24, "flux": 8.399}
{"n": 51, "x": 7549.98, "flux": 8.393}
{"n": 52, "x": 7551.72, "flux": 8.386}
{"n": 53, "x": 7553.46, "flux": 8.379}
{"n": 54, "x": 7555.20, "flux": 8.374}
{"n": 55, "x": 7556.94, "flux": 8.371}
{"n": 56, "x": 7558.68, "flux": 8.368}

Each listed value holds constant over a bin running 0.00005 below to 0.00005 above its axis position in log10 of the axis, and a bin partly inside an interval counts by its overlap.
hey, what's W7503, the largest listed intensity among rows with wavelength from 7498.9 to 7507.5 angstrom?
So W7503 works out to 8.591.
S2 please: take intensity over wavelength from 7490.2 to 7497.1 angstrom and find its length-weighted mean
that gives 8.6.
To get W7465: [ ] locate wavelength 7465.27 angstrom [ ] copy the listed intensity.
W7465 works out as 8.719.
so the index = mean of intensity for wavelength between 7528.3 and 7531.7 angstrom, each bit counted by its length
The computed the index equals 8.48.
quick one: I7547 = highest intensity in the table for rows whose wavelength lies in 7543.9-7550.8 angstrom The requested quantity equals 8.404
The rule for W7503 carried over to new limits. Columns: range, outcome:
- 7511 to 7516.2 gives 8.499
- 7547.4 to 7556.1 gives 8.399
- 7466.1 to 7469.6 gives 8.71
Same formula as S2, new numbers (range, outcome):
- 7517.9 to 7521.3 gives 8.47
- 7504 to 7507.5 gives 8.57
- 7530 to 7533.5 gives 8.46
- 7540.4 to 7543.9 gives 8.4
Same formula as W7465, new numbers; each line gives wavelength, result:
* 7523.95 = 8.482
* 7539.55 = 8.407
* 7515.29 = 8.474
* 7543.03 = 8.404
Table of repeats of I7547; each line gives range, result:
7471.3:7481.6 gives 8.676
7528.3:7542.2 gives 8.472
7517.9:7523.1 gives 8.477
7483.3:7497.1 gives 8.605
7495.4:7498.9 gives 8.599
